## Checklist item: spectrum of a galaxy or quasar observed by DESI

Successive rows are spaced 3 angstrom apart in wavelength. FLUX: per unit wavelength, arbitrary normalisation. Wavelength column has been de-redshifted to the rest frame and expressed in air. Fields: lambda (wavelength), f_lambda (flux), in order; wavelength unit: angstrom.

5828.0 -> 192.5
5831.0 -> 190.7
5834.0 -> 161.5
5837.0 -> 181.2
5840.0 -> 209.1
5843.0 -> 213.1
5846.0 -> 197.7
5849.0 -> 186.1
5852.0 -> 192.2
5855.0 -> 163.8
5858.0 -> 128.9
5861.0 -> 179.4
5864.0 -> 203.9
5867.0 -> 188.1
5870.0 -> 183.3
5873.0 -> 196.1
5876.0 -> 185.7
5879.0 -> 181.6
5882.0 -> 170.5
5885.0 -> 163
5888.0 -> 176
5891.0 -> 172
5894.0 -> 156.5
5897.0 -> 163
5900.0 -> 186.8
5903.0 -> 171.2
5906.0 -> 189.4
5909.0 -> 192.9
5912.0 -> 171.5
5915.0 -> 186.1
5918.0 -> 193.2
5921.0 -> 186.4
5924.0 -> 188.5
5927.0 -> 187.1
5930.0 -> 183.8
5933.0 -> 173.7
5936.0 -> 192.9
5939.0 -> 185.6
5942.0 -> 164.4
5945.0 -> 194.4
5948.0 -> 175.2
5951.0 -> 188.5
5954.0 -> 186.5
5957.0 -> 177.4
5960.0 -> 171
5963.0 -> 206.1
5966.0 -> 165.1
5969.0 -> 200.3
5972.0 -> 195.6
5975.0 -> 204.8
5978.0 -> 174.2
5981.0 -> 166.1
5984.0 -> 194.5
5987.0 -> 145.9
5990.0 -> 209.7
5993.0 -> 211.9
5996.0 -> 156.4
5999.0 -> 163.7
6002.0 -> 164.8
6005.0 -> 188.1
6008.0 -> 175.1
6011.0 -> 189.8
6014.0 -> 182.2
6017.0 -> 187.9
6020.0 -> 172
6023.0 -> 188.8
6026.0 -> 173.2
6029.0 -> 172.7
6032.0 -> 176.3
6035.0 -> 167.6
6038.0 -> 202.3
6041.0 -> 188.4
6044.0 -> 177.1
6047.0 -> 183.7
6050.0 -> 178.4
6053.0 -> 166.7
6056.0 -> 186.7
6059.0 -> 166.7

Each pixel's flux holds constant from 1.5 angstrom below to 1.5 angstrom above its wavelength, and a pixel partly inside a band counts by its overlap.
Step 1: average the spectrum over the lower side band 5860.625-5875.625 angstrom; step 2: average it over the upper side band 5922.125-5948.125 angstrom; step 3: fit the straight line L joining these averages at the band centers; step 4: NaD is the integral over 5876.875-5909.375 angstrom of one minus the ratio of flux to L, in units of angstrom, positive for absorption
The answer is 2.33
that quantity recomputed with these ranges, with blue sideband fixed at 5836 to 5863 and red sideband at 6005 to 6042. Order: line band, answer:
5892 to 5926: 0.5 angstrom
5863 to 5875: -0.6 angstrom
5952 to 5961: 0.2 angstrom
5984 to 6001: 0.3 angstrom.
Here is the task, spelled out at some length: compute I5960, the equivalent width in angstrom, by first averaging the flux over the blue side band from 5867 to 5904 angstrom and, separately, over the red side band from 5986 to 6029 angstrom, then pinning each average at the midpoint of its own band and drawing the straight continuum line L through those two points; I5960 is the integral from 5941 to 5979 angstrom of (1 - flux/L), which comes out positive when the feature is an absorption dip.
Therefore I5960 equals -1.5 angstrom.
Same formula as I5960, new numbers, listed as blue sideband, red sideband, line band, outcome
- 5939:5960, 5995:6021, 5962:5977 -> -1.19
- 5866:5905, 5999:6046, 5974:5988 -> 0.13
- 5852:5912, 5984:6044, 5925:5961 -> -0.74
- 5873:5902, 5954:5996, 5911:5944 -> -0.78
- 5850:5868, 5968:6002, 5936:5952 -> -0.16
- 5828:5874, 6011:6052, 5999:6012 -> 0.31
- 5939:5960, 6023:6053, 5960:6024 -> -0.87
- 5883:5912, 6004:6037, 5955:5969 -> -0.41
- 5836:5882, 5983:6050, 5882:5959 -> 1.48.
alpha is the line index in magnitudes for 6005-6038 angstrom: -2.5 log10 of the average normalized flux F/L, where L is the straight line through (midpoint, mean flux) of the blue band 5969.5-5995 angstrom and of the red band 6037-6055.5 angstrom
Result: 0.03 mag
